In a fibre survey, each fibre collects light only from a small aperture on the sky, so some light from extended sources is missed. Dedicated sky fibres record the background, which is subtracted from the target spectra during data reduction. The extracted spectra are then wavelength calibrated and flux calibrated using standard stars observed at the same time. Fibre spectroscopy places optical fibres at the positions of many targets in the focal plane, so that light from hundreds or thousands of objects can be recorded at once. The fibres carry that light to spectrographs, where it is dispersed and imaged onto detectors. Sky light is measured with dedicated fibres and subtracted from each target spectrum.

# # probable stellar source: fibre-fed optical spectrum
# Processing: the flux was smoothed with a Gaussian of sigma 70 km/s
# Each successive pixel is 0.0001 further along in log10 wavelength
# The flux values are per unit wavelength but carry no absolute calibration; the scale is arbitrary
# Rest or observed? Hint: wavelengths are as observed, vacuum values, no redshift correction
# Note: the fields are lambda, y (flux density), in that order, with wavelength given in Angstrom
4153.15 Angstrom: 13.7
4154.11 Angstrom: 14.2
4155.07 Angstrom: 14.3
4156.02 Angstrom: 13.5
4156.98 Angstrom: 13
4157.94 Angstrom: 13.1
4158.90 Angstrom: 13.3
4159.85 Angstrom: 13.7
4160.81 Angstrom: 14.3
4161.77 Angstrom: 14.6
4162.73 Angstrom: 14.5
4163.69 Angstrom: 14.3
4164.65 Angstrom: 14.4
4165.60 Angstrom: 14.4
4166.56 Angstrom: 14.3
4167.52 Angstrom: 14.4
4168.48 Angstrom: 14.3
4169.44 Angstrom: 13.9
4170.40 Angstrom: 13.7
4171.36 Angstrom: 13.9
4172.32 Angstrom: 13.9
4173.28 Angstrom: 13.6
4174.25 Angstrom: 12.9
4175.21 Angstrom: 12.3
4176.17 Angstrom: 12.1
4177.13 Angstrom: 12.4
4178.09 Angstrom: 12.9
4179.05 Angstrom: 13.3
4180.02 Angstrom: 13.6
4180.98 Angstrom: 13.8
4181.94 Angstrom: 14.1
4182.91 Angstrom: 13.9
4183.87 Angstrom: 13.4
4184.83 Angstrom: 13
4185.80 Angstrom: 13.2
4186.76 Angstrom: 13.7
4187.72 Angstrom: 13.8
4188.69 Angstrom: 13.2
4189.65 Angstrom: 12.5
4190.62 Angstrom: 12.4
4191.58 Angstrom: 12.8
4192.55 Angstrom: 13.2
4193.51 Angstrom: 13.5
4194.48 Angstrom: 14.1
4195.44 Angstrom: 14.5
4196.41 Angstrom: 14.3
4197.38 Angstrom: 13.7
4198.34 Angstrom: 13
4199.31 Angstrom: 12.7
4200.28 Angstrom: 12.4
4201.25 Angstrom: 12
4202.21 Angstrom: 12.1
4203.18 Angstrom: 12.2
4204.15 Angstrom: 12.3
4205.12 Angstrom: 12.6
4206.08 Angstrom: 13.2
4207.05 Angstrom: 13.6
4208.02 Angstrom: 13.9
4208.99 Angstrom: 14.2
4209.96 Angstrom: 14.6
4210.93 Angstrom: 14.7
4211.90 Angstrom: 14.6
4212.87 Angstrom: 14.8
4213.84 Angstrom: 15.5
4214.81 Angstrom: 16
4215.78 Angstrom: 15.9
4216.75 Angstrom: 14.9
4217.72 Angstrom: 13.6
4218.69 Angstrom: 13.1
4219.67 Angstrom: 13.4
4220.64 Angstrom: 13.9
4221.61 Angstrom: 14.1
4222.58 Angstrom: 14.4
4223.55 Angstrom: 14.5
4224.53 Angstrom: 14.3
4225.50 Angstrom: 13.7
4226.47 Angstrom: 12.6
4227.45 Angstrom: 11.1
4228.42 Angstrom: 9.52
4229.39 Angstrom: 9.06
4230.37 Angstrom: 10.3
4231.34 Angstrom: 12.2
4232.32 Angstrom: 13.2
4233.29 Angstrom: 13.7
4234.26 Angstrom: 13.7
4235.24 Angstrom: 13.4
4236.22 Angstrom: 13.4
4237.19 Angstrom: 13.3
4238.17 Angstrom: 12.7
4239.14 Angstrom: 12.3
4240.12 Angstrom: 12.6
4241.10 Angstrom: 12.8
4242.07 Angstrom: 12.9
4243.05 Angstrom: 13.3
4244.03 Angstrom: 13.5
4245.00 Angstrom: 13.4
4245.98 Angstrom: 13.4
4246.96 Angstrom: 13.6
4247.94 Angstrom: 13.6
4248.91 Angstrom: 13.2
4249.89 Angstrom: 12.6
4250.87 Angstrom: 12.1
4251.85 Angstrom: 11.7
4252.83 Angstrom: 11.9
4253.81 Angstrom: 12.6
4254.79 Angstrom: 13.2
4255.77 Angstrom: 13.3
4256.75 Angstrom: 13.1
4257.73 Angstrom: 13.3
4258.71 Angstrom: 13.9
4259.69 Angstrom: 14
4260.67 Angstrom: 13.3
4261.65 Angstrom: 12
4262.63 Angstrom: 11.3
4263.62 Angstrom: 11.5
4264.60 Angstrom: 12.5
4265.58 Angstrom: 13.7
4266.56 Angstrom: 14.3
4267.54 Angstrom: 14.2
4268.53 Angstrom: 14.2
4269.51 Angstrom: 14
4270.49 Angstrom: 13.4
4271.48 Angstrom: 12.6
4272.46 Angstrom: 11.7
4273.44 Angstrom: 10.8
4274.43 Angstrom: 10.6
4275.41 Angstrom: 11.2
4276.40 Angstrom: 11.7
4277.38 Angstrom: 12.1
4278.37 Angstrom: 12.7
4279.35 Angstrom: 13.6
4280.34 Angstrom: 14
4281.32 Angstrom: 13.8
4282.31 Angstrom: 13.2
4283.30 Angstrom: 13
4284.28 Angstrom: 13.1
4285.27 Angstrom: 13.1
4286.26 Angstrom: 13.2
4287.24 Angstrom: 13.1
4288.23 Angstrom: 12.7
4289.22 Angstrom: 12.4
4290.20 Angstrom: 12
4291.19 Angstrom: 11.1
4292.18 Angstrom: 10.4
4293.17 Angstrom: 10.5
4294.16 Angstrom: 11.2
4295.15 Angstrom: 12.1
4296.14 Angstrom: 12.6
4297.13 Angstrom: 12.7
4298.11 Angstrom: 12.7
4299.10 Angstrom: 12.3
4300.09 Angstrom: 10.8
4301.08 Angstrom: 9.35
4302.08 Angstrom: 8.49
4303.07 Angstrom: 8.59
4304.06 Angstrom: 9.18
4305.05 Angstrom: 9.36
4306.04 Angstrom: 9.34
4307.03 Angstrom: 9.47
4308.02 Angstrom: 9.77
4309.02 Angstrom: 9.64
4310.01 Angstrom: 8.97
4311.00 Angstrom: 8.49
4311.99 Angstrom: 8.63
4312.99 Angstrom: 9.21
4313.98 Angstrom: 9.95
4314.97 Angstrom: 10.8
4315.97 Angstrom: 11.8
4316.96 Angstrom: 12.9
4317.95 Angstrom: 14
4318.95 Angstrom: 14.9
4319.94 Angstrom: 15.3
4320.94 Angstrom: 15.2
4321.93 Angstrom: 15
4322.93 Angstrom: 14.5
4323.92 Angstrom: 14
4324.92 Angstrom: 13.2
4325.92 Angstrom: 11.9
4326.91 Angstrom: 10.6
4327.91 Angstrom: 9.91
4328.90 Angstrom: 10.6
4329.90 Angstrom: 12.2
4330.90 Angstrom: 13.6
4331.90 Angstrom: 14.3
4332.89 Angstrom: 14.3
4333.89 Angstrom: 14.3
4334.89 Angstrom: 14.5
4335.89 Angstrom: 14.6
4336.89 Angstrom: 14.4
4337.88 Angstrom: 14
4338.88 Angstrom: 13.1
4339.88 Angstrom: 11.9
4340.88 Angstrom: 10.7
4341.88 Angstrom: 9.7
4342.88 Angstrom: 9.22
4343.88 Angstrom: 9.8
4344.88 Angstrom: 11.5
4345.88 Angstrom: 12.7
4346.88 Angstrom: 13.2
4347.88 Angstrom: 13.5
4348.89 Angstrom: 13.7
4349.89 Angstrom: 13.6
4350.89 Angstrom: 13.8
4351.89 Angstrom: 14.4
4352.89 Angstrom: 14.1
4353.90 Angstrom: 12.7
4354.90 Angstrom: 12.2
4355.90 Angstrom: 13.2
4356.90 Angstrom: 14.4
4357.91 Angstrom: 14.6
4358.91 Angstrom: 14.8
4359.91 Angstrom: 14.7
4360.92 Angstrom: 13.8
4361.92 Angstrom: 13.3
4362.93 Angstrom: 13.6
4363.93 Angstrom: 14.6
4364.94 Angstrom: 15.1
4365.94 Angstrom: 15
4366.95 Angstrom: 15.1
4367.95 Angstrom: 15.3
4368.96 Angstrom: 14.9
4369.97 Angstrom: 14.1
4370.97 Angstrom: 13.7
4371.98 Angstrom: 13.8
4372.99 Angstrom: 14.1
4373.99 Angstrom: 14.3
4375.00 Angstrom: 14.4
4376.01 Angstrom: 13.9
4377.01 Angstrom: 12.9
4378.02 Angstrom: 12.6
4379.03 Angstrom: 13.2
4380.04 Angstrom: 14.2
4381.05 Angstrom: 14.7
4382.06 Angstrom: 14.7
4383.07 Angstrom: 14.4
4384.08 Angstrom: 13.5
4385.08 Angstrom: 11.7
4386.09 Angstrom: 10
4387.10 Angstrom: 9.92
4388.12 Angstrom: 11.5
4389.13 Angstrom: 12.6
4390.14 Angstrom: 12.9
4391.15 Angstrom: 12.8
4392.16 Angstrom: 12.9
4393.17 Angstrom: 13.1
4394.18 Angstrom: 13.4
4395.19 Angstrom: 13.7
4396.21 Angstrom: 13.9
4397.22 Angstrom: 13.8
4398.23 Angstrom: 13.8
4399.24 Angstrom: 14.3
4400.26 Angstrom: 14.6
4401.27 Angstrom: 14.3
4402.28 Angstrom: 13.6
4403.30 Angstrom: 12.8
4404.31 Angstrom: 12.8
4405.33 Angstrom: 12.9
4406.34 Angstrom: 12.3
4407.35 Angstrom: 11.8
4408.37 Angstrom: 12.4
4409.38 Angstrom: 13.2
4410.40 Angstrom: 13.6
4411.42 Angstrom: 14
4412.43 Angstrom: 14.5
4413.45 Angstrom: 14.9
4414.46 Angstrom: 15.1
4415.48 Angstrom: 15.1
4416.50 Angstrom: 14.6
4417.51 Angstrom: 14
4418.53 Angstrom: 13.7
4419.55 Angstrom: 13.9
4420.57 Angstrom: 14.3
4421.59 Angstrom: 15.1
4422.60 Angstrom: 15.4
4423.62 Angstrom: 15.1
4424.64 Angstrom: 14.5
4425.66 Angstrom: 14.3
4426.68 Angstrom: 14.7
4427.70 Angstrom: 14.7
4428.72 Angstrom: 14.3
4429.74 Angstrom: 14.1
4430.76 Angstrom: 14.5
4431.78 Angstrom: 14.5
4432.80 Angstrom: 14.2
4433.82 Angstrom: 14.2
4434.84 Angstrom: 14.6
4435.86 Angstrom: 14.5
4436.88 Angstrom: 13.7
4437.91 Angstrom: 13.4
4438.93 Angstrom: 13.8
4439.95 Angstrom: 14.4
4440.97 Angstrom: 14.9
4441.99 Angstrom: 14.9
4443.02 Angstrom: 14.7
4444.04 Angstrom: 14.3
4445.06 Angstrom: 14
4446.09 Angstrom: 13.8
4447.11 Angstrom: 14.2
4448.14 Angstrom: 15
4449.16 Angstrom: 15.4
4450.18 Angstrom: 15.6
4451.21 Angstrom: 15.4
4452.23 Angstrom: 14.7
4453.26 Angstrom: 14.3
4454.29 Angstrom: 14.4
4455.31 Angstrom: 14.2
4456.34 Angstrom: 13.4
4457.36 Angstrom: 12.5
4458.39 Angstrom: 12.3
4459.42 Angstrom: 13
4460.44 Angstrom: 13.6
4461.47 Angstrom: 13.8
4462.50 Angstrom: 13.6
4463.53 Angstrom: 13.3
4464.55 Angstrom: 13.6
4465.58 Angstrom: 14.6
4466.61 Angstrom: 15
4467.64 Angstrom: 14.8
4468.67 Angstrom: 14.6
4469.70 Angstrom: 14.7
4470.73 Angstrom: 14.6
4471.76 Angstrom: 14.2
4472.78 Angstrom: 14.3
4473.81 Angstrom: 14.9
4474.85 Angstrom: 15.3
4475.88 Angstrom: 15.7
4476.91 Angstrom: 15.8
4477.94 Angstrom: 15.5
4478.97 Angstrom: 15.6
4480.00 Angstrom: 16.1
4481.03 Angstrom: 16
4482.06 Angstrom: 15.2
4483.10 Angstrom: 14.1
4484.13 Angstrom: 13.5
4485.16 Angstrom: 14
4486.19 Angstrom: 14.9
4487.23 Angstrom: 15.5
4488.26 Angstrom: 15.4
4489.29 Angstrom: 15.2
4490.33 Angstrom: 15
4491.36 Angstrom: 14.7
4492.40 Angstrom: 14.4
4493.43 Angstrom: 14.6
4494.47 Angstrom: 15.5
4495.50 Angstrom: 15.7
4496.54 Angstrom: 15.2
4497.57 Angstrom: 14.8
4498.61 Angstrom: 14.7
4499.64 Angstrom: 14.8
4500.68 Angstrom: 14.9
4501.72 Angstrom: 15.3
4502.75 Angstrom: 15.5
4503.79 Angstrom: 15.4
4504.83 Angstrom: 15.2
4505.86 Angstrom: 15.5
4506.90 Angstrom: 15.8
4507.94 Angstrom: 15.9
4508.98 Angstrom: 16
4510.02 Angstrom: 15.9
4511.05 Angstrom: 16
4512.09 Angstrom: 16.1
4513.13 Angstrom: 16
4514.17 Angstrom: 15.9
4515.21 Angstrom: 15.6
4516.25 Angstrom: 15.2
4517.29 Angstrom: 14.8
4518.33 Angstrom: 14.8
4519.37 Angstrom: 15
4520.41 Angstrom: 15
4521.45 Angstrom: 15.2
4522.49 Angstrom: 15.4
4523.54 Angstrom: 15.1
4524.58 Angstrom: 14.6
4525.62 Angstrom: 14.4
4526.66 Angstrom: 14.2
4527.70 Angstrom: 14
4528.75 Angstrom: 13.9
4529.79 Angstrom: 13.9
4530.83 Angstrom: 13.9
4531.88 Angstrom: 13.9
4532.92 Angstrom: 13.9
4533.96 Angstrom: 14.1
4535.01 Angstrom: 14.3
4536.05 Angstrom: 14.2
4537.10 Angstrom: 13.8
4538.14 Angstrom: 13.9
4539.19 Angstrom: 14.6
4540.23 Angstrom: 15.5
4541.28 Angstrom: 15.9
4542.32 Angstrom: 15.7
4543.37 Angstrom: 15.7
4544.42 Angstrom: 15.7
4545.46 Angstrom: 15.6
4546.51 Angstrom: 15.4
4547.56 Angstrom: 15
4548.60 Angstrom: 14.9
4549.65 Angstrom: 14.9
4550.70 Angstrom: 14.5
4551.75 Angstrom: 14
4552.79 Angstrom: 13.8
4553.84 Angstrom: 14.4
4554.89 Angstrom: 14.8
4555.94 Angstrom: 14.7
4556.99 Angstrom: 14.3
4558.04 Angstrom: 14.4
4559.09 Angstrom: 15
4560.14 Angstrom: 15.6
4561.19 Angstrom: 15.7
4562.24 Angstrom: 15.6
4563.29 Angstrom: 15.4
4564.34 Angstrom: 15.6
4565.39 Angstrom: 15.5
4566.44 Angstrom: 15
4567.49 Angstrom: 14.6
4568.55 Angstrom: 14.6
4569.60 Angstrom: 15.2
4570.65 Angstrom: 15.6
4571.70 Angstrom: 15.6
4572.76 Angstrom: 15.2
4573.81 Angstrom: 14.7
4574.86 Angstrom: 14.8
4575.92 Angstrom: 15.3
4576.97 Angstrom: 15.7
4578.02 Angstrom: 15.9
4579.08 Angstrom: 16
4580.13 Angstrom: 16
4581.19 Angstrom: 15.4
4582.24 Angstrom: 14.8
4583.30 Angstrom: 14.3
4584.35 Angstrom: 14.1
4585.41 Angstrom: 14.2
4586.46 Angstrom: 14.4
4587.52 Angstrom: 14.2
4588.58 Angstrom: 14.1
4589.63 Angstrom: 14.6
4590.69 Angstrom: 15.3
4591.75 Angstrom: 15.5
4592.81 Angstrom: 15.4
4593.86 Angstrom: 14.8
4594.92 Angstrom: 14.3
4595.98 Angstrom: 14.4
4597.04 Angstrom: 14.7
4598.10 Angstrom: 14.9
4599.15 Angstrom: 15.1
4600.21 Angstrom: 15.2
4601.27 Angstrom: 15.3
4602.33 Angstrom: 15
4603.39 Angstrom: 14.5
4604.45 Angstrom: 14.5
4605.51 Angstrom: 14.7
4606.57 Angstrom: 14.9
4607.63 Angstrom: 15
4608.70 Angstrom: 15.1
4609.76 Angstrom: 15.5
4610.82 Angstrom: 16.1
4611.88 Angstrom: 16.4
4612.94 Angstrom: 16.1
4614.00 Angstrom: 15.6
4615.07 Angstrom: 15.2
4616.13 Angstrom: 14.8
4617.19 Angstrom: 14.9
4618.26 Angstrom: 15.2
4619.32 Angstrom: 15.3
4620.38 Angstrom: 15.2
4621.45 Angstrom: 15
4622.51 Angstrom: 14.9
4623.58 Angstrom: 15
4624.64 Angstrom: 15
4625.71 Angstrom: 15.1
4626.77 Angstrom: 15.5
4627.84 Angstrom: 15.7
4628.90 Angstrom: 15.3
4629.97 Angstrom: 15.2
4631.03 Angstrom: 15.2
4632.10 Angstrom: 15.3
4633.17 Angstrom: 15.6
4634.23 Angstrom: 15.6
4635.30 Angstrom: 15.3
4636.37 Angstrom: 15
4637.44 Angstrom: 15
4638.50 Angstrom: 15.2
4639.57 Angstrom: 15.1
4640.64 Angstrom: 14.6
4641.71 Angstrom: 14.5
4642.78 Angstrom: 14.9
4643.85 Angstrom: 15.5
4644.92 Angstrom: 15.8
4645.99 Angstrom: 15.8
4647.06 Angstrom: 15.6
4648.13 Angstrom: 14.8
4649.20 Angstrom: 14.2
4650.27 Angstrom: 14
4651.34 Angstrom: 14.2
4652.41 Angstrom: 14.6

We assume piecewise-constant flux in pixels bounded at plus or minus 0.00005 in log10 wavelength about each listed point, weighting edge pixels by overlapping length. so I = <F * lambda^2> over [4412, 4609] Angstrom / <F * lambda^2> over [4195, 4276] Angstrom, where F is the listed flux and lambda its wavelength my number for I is 1.28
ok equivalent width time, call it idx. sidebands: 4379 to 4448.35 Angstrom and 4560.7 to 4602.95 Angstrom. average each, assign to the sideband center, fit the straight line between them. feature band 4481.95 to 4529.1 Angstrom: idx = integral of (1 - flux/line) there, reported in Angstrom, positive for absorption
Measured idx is -1.9 Angstrom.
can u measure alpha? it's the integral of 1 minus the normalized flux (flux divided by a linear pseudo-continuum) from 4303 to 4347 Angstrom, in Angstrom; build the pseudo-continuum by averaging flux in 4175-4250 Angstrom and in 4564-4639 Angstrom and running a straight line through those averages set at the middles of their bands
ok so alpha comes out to 6.2 Angstrom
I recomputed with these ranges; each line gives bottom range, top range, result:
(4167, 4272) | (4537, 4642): 1.35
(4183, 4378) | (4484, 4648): 1.33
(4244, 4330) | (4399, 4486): 1.26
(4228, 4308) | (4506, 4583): 1.39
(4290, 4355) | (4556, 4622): 1.42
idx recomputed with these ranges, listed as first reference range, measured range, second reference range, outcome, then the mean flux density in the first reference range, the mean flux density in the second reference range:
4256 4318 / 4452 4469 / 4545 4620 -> -0.2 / 11.8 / 15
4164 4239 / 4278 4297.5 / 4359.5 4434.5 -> 1.5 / 13.4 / 13.8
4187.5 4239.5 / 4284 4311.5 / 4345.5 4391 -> 5.2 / 13.3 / 13.6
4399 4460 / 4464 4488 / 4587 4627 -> -0.9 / 14.1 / 15.1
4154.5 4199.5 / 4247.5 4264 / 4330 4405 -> 0.9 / 13.6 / 13.4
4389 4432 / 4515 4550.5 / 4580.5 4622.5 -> -0.4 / 13.9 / 15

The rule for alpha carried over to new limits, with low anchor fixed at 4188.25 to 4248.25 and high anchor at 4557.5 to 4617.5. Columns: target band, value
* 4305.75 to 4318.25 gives 3.24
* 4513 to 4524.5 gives -0.36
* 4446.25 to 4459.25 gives 0.18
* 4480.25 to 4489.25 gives -0.18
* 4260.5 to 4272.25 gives 0.42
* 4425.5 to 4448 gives 0.06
